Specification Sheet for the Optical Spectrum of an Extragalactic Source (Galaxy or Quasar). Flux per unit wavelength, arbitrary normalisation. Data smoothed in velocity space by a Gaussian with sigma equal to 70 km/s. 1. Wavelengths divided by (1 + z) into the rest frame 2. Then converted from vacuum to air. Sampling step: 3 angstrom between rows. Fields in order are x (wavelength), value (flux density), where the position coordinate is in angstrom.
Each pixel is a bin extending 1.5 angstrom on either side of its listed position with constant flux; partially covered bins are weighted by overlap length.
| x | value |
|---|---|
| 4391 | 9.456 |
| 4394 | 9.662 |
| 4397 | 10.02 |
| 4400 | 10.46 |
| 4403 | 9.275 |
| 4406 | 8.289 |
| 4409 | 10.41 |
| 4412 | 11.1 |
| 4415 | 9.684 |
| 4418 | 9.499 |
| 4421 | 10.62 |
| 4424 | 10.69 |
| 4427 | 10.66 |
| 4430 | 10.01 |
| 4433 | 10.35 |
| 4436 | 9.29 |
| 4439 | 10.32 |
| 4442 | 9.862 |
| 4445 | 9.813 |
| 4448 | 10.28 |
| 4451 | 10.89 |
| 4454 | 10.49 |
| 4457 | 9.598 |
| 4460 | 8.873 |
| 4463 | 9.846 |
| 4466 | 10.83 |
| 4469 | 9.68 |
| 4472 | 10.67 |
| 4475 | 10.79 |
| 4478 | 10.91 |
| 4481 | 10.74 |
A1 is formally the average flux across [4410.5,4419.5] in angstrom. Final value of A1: 10.1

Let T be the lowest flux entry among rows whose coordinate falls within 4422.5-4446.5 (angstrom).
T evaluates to 9.29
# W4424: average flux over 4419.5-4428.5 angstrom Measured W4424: 10.7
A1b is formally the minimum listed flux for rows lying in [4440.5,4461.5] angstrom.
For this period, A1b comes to 8.873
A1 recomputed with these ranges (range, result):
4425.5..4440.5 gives 10.1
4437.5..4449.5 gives 10.1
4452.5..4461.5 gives 9.65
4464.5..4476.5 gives 10.5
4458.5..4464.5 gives 9.36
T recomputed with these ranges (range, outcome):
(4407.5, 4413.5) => 10.41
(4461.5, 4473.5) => 9.68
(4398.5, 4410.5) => 8.289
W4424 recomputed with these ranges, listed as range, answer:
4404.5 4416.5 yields 9.87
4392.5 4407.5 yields 9.54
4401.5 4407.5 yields 8.78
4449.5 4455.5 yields 10.7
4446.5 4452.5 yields 10.6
